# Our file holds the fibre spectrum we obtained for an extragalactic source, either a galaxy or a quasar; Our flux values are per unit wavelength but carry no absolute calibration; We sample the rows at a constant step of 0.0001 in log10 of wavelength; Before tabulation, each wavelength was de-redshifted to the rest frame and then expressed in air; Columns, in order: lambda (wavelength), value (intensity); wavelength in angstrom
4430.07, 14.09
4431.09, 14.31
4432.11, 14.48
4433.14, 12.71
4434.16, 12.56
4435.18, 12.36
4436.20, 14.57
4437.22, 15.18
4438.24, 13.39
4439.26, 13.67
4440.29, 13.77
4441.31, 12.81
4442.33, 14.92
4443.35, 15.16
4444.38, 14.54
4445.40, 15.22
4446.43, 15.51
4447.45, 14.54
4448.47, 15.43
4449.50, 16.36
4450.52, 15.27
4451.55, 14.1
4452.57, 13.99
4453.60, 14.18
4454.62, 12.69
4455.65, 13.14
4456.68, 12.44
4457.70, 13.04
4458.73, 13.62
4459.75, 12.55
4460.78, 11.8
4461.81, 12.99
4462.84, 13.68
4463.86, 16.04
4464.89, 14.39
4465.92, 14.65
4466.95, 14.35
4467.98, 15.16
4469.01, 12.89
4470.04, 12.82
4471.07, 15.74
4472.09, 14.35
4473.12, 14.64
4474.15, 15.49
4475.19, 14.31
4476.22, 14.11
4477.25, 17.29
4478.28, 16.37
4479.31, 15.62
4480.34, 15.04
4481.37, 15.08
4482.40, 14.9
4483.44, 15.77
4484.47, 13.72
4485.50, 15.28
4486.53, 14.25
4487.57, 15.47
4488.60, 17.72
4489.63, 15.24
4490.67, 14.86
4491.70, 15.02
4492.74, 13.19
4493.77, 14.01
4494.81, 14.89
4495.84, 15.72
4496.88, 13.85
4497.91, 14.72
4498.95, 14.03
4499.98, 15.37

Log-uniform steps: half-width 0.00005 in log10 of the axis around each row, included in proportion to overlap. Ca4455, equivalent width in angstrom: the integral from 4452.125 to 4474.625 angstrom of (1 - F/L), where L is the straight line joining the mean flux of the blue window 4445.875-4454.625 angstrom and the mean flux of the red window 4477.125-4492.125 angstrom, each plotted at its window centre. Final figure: 1.8 angstrom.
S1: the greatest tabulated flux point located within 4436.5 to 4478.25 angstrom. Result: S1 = 17.29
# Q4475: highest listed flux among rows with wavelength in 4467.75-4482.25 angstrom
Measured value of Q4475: 17.29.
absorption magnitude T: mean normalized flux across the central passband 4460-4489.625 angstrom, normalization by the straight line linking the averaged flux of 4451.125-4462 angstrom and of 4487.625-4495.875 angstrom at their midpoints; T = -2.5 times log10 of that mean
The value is -0.05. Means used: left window 13.1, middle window 14.8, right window 15.1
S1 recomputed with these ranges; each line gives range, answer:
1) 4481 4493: 17.72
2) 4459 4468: 16.04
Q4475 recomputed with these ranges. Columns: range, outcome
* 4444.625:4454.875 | 16.36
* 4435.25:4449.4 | 15.51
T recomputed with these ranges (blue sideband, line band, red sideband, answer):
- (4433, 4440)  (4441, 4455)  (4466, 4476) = -0.06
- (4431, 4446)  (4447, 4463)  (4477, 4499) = 0.05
